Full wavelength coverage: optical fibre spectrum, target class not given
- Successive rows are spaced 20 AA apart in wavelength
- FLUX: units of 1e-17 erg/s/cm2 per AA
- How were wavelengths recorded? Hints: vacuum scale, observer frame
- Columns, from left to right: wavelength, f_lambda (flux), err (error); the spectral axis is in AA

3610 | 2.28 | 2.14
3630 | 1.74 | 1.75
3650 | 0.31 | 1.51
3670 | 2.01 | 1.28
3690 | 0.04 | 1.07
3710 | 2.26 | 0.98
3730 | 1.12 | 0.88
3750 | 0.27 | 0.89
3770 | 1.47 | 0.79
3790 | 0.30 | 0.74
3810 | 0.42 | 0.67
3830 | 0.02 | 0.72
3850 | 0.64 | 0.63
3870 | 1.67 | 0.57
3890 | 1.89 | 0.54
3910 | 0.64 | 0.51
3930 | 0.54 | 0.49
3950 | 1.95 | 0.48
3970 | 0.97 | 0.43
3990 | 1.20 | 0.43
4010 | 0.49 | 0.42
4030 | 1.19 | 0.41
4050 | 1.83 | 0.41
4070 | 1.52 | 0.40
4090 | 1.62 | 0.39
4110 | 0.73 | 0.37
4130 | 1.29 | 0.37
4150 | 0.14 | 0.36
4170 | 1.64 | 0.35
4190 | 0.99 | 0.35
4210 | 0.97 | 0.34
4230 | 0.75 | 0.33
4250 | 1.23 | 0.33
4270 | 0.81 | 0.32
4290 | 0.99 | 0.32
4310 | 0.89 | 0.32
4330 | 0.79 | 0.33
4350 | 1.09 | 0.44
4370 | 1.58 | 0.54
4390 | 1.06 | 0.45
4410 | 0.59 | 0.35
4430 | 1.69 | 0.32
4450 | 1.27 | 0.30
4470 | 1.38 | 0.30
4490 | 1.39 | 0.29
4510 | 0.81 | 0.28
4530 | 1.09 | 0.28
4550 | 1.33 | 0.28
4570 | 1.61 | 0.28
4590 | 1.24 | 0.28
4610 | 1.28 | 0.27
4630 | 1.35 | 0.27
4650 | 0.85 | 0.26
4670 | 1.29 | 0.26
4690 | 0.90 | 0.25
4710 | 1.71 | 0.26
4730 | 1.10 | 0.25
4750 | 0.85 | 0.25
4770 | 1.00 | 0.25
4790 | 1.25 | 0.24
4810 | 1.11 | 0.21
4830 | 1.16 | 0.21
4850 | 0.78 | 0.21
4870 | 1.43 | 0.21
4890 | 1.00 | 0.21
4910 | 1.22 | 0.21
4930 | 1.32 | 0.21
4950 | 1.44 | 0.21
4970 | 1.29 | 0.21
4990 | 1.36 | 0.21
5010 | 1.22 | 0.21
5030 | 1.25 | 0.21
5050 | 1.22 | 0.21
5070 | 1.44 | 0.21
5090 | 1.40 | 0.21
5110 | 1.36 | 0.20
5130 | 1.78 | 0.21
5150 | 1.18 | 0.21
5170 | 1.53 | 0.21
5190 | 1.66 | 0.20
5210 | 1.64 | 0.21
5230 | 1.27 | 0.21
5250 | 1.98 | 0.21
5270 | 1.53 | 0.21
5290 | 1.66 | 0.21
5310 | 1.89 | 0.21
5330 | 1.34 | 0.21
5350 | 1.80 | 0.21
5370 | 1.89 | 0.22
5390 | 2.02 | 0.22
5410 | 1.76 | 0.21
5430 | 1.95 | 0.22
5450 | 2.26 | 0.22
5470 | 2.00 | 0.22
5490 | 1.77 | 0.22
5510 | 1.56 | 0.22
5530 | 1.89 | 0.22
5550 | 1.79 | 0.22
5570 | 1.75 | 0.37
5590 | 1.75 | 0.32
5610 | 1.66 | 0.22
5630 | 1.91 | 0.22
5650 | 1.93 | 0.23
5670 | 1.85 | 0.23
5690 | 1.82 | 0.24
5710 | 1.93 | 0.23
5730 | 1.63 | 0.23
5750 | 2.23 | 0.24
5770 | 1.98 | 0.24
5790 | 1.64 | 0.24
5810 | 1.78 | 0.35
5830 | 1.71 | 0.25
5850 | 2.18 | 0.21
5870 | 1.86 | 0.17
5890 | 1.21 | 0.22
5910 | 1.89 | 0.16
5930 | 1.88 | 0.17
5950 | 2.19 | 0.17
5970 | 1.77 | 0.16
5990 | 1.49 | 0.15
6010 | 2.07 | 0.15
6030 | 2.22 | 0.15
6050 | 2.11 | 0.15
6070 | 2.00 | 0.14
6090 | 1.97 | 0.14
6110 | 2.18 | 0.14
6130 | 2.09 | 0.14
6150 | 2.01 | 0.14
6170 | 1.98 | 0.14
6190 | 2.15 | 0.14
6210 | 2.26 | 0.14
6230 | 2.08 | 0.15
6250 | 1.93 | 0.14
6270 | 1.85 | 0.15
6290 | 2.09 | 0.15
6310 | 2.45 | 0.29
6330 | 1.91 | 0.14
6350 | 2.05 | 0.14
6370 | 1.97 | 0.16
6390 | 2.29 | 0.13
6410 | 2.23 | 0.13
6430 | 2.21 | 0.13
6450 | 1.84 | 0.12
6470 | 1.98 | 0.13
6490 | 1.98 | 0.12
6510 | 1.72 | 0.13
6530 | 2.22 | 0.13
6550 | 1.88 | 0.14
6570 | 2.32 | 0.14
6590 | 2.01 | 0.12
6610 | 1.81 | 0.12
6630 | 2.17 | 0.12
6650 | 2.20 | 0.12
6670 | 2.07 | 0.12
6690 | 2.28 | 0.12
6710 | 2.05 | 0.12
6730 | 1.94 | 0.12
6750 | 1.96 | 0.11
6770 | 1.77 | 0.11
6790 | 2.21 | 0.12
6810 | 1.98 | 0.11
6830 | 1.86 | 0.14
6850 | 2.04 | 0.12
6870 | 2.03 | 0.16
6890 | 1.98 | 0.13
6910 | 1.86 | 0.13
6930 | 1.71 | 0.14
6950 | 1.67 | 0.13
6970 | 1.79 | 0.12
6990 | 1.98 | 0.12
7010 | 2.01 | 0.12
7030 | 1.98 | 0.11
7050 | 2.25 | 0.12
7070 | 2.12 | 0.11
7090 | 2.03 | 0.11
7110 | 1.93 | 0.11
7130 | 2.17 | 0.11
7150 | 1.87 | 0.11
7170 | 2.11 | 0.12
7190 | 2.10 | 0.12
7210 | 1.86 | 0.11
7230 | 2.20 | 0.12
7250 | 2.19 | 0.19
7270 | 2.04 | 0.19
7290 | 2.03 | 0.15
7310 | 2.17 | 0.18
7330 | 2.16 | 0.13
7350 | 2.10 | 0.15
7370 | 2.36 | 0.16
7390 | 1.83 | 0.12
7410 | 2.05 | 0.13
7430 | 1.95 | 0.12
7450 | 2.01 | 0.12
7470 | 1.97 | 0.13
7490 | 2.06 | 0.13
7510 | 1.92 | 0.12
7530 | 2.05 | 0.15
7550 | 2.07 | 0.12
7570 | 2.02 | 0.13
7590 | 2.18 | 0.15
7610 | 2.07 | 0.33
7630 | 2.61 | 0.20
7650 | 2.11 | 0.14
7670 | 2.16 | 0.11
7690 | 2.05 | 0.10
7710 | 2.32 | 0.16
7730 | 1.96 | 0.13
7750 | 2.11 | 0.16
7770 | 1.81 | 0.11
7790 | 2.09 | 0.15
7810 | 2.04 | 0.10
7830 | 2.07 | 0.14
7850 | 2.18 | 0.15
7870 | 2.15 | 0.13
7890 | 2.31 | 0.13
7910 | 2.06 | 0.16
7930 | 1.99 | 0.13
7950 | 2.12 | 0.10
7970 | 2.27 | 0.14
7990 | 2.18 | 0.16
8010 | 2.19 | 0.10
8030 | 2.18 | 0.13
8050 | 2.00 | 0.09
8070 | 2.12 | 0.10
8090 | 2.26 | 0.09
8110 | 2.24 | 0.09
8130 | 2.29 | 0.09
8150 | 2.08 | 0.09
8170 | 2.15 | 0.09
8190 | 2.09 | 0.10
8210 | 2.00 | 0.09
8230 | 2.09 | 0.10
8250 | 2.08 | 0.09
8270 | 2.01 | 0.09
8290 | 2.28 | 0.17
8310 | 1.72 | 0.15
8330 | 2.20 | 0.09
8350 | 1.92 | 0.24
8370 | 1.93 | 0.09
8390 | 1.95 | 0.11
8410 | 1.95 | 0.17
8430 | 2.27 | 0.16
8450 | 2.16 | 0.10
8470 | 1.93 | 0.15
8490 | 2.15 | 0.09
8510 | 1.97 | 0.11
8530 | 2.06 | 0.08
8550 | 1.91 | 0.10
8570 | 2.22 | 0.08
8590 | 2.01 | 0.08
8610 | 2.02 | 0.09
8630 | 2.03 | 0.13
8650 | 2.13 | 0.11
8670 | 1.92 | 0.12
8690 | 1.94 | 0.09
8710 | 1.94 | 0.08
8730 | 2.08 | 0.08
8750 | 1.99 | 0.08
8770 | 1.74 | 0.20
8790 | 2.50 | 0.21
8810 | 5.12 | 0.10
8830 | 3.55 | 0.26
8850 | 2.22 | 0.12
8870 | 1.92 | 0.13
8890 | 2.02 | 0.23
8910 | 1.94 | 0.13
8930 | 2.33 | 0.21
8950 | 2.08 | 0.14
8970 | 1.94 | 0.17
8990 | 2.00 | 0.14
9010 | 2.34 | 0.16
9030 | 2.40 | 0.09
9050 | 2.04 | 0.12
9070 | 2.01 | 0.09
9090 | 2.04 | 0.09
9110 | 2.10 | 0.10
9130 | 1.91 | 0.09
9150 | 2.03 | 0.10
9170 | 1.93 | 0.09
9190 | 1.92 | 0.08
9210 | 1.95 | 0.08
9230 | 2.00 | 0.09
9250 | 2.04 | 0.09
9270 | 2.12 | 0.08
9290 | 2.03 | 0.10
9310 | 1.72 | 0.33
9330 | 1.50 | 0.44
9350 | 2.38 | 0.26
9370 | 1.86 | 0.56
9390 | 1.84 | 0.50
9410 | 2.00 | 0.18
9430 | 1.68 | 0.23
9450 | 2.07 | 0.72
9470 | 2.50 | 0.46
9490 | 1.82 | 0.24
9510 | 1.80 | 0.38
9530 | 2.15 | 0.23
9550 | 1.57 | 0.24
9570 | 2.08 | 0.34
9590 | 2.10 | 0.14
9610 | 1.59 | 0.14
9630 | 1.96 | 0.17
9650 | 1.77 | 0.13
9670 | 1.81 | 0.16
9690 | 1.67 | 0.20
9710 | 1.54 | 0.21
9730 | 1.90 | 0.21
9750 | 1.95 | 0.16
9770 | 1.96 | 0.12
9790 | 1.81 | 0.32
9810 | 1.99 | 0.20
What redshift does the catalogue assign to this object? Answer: 0.34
